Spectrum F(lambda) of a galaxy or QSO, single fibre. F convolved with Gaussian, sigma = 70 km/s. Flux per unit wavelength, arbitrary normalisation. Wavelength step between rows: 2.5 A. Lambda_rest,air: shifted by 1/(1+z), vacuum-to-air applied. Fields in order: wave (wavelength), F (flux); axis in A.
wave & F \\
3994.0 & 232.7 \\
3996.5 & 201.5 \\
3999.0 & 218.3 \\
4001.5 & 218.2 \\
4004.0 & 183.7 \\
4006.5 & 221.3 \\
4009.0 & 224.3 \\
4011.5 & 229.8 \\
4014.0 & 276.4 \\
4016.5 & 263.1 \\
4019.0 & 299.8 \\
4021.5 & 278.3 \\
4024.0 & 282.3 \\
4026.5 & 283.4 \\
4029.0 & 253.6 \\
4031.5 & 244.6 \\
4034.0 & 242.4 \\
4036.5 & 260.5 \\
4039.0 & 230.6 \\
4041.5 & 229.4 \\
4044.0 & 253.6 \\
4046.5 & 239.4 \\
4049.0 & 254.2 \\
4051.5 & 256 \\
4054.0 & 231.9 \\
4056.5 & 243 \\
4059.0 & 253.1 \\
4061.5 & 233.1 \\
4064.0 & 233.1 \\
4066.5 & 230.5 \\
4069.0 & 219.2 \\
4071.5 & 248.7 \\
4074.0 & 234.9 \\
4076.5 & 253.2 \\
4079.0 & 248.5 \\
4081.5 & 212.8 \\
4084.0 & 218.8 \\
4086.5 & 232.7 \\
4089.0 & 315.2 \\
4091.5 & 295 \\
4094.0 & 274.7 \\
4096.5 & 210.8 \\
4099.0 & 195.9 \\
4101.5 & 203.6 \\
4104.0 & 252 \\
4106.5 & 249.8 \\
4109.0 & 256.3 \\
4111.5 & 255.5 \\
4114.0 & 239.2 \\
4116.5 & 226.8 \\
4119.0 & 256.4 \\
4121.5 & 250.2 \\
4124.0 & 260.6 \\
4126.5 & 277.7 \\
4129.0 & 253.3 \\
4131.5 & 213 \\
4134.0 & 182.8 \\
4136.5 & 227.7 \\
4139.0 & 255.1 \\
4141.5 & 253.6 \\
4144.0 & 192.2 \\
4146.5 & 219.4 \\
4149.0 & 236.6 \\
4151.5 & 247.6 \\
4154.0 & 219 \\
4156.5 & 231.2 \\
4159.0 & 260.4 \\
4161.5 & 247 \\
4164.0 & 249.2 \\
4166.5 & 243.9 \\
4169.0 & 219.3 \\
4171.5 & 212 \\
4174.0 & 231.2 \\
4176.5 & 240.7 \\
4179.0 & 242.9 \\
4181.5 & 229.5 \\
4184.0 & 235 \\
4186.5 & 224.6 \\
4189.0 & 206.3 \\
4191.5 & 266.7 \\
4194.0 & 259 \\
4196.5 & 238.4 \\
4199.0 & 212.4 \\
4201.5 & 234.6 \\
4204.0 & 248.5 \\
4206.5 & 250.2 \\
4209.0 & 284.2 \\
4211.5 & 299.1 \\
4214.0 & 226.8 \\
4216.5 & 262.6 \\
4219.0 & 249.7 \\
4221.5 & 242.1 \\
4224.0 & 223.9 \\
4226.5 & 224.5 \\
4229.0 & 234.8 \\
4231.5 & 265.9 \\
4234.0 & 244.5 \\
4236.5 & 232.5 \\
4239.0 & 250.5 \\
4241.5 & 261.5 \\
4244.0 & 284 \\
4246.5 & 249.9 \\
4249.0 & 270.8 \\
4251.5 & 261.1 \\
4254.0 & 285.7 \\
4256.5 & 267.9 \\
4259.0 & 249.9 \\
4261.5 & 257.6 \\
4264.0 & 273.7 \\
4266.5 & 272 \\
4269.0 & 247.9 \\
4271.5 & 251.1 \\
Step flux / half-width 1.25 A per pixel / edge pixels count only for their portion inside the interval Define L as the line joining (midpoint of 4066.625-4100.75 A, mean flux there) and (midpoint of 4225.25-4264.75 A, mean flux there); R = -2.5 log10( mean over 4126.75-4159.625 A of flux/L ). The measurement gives 0.08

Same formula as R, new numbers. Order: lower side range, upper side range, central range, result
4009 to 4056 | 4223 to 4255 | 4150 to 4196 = 0.074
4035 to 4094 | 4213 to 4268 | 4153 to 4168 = 0.037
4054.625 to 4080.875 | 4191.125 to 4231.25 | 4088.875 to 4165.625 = 0.006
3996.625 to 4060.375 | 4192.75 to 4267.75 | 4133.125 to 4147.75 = 0.127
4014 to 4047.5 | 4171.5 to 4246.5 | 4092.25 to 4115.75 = 0.065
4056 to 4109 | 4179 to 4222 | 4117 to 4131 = -0.056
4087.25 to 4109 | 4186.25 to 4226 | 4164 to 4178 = 0.071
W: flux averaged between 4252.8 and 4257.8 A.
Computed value 276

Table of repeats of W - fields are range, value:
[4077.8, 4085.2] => 227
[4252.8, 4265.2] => 267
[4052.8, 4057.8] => 238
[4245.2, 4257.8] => 267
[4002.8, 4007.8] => 203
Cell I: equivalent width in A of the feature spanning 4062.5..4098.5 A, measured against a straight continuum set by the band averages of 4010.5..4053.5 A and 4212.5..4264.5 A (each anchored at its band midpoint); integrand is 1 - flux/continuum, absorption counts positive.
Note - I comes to 1.8 A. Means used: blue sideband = 257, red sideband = 253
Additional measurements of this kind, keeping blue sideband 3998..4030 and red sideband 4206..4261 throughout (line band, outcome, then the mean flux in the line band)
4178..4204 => 1.9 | 236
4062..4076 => 0.9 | 234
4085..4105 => 0.3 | 247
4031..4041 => 0.2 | 243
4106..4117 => 0.2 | 247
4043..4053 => 0.0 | 250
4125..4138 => 1.1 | 232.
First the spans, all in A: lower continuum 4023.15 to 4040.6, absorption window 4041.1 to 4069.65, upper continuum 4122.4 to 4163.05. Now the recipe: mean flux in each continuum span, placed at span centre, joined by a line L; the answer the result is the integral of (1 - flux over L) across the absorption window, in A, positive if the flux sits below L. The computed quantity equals 1.3 A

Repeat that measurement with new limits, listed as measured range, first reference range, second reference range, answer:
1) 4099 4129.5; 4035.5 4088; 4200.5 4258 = -0.3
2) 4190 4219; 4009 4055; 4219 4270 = 0.3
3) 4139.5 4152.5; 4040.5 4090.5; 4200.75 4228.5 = 0.8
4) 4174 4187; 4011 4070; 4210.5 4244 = 0.8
